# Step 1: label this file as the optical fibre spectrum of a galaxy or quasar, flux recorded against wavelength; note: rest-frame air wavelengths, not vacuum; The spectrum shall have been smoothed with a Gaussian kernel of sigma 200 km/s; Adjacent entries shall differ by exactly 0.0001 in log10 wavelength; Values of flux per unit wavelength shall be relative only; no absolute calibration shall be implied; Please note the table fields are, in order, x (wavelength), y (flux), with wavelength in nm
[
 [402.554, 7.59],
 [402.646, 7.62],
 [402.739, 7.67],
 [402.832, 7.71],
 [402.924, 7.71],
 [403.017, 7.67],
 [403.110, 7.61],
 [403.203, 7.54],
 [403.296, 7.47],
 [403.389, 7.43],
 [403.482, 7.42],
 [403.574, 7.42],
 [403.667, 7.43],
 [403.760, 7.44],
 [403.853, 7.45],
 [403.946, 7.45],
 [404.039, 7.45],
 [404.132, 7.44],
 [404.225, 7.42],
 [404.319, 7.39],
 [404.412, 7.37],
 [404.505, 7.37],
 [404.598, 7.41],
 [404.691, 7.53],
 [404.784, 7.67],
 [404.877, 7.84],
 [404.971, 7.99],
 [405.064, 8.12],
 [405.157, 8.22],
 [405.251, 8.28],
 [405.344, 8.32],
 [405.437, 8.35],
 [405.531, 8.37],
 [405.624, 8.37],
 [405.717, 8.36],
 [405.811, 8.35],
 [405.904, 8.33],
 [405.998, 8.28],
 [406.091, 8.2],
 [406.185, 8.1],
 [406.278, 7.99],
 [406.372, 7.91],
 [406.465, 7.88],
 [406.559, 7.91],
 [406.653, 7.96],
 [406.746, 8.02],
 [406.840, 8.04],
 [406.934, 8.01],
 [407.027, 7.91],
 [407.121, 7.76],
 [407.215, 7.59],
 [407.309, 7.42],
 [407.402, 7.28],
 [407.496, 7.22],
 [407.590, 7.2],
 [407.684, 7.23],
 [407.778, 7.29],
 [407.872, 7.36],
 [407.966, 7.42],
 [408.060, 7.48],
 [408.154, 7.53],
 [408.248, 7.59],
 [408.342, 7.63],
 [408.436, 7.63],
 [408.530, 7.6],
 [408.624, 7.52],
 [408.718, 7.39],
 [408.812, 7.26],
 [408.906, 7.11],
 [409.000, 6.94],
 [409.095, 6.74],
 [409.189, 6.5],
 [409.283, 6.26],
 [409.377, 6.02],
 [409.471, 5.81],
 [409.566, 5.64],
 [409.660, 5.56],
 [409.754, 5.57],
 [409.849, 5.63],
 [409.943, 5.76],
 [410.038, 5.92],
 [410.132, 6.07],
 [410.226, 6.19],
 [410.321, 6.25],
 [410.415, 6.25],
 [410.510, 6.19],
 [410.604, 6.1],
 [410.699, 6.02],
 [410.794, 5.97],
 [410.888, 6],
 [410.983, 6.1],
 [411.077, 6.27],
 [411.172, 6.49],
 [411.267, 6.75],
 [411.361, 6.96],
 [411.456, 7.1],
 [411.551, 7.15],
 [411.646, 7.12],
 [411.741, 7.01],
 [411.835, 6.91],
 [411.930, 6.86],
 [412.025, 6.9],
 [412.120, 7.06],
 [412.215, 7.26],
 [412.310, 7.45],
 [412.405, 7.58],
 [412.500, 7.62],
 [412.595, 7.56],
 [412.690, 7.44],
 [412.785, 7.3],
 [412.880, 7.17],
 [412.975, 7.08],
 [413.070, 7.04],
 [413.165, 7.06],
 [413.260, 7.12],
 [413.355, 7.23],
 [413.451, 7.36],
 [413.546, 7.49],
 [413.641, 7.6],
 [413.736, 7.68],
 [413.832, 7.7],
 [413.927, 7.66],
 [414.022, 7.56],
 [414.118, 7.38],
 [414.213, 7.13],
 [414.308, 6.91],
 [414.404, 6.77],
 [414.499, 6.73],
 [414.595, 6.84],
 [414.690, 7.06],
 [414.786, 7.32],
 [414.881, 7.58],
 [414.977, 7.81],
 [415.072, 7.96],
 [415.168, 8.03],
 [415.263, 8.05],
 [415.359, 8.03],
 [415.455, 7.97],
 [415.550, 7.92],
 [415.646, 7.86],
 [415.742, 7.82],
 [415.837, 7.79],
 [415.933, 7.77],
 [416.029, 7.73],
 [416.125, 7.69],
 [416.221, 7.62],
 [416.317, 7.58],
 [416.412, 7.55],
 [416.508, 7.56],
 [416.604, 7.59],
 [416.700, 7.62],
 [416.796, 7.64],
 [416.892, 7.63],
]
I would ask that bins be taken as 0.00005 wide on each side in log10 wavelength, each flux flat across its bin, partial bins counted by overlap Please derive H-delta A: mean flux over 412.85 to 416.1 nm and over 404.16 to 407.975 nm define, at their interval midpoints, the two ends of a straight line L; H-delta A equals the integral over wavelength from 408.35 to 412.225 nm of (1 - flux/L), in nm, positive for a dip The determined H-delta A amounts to 0.57 nm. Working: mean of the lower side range 7.83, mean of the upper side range 7.48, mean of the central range 6.54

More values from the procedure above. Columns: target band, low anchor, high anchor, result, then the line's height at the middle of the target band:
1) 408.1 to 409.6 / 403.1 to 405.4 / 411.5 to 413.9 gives 0.095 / 7.43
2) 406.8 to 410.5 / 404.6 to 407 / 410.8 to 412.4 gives 0.289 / 7.47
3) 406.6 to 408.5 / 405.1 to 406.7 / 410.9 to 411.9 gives 0.044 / 7.76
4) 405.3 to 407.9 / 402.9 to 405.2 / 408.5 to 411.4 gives -0.315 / 7.04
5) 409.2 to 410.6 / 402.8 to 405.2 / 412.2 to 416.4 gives 0.292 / 7.53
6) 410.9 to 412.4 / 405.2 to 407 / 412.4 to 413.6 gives 0.116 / 7.47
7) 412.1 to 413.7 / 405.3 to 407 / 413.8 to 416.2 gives 0.078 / 7.7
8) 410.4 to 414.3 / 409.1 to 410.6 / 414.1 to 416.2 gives -0.164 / 6.74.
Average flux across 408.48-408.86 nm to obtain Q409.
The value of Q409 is 7.45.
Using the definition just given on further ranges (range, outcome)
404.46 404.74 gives 7.45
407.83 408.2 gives 7.45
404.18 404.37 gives 7.37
